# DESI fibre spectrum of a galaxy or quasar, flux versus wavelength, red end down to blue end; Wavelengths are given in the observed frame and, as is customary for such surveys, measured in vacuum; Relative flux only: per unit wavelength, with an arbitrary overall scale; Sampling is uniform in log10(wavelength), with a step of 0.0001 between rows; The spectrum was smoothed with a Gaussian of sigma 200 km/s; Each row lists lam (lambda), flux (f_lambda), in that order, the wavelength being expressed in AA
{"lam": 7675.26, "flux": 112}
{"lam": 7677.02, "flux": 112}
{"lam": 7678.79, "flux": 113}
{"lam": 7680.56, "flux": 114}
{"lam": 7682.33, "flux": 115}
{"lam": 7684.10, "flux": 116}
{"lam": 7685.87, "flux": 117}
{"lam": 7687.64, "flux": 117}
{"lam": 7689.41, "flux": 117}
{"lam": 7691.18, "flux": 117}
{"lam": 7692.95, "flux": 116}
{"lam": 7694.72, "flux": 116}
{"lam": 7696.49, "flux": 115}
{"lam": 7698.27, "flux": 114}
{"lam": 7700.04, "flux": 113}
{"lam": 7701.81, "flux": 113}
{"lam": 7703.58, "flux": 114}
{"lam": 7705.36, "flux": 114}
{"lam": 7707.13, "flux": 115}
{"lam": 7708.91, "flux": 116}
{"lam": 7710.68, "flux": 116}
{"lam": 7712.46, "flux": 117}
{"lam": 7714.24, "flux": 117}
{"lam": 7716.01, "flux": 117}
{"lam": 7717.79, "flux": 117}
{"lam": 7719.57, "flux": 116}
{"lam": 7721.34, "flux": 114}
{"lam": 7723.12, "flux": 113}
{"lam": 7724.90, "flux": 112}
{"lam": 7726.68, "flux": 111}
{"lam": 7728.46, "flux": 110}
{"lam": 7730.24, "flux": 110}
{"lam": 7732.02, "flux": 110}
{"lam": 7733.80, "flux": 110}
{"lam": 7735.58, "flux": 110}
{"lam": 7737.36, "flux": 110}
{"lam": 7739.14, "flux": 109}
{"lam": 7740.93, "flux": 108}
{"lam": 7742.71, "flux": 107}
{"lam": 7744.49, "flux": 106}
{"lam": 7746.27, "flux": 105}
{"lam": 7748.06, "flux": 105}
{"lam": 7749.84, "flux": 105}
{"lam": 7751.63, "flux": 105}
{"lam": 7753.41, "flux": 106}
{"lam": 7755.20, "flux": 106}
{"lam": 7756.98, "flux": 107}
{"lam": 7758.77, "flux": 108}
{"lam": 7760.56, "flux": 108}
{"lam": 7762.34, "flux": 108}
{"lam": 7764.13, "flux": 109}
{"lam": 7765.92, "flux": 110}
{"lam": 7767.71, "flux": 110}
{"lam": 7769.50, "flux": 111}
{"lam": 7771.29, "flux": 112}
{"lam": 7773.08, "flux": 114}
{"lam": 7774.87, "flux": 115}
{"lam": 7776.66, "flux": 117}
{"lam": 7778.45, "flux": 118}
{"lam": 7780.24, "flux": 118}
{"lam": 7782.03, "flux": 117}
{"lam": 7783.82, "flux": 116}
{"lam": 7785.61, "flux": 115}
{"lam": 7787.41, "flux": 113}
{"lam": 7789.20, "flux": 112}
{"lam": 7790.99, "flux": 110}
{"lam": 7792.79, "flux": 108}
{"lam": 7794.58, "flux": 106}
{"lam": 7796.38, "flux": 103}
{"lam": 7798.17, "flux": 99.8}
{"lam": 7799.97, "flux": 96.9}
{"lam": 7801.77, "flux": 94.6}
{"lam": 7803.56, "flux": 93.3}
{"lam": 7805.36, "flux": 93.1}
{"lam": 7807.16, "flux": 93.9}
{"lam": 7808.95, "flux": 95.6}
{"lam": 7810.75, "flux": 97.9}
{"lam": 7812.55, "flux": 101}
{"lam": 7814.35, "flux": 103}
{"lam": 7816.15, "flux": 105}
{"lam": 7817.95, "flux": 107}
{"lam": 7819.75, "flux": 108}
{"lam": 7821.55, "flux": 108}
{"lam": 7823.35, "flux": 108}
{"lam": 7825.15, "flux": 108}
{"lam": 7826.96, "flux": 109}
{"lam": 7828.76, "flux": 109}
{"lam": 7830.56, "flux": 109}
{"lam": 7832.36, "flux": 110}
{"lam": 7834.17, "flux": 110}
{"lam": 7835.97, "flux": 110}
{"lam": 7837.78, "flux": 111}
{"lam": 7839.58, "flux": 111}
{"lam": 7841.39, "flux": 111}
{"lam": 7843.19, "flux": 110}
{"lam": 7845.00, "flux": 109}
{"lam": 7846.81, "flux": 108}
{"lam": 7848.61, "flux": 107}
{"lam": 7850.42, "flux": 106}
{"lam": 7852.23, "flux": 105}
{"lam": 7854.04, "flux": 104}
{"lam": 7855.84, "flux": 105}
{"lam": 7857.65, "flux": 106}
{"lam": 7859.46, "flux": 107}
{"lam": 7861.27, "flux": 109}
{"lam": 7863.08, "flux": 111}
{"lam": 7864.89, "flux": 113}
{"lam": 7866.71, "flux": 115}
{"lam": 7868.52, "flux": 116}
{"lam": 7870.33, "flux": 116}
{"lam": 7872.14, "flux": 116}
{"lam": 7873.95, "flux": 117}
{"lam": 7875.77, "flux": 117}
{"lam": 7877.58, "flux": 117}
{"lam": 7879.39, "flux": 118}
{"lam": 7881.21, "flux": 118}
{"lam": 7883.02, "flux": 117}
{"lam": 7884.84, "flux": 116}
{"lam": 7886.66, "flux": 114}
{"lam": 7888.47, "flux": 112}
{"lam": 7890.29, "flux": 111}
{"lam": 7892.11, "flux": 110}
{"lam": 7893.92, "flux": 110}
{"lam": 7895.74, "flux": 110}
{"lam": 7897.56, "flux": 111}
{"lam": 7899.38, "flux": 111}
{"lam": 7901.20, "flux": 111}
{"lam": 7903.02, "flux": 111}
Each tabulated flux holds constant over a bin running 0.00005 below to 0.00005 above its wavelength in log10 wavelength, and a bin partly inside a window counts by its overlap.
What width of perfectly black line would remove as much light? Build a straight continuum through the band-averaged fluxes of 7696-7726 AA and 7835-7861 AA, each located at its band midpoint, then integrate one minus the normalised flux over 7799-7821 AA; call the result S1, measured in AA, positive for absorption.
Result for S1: 2.1 AA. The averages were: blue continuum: 115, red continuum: 108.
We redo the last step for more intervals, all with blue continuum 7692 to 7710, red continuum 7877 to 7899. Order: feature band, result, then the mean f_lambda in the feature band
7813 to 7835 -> 1.20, 108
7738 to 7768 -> 1.89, 107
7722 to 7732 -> 0.29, 111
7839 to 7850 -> 0.45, 109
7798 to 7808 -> 1.67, 94.9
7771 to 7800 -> 0.64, 112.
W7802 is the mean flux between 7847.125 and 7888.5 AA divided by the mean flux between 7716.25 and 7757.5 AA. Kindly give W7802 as 1.03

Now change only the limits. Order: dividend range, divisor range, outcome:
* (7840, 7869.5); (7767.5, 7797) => 0.97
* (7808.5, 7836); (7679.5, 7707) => 0.92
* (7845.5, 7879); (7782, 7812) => 1.07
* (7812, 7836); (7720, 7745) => 0.98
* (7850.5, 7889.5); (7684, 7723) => 0.97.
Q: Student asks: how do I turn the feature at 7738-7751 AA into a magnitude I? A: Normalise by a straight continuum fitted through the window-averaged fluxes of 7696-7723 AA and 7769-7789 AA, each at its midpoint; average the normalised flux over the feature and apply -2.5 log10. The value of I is 0.085 mag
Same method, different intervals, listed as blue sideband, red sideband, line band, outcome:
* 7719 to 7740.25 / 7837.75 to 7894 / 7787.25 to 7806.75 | 0.10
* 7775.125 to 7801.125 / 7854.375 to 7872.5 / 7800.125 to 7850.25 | 0.06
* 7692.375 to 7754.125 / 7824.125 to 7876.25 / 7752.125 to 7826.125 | 0.04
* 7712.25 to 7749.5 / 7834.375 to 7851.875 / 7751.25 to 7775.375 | 0.01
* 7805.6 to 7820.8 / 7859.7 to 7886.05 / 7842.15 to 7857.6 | 0.03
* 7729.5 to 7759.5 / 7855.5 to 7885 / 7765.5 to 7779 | -0.04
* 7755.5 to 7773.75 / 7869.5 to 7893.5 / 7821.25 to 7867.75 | 0.04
